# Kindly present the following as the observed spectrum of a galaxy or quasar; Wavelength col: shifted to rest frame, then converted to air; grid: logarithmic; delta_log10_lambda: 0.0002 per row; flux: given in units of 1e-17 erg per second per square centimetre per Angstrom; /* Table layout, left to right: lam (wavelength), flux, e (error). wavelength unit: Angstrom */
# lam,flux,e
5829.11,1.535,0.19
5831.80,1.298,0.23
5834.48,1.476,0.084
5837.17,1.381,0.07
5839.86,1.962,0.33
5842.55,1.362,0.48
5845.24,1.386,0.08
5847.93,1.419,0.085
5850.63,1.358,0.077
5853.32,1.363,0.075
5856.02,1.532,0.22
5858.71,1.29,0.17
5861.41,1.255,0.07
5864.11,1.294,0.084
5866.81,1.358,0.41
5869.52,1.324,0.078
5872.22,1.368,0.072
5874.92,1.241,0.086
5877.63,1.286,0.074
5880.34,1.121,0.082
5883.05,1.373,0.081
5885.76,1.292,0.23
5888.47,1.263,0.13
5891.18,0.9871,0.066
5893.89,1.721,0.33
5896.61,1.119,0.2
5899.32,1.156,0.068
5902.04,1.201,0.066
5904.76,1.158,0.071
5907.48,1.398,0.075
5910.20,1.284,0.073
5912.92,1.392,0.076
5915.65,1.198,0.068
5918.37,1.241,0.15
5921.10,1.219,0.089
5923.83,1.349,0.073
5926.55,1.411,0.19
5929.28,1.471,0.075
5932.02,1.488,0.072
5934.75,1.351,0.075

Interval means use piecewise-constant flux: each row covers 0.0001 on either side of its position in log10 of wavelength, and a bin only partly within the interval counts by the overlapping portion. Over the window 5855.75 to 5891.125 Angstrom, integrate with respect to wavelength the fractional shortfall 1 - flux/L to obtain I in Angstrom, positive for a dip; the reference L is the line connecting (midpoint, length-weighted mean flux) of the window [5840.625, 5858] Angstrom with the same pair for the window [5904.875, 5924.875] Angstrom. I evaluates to 2.11 Angstrom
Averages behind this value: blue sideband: 1.42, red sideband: 1.29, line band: 1.29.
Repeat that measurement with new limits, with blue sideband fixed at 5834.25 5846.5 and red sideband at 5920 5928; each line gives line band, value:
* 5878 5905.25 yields 3.12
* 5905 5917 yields 0.51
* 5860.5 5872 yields 1.14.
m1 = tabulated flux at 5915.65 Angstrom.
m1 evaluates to 1.198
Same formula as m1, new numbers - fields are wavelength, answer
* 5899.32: 1.156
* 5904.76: 1.158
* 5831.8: 1.298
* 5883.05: 1.373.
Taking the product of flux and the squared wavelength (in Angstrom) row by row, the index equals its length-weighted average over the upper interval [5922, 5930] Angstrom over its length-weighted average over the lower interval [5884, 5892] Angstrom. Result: 1.17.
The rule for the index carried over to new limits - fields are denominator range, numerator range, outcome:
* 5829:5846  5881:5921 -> 0.87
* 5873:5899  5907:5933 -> 1.07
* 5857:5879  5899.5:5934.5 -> 1.02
